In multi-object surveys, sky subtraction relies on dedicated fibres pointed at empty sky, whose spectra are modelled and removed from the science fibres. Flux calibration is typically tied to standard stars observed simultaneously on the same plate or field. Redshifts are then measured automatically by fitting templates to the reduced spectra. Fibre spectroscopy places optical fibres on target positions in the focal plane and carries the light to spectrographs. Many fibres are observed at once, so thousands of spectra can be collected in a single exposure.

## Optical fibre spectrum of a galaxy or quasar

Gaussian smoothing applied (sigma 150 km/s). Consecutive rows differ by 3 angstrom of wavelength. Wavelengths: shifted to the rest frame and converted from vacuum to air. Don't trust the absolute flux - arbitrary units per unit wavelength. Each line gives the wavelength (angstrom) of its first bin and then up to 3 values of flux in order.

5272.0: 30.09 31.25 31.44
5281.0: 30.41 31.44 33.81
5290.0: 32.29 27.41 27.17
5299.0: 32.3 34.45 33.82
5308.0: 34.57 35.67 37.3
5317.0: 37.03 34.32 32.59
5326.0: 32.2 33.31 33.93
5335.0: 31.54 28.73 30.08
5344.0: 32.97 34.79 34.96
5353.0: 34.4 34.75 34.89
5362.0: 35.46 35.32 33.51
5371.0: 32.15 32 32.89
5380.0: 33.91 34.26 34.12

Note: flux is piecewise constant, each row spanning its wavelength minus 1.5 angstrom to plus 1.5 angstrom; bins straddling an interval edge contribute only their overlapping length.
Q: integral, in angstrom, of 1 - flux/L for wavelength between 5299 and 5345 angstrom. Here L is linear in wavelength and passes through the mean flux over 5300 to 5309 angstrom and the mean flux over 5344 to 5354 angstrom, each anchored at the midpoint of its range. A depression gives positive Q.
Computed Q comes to 1.1 angstrom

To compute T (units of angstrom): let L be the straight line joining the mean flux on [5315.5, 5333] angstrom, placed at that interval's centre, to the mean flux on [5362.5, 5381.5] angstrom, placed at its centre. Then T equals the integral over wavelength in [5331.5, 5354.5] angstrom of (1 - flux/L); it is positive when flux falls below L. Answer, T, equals 0.7 angstrom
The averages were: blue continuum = 33.9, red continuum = 33.4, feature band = 32.6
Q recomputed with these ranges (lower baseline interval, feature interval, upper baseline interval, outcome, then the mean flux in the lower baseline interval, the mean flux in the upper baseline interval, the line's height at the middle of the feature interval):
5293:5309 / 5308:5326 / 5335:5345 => -2.1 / 31.9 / 30.6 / 31.4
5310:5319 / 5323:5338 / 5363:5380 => 1.4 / 36.6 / 33.3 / 35.7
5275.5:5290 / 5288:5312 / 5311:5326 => 0.9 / 31.8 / 35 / 33.4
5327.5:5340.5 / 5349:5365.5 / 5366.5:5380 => -1.3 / 31.7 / 32.8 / 32.4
